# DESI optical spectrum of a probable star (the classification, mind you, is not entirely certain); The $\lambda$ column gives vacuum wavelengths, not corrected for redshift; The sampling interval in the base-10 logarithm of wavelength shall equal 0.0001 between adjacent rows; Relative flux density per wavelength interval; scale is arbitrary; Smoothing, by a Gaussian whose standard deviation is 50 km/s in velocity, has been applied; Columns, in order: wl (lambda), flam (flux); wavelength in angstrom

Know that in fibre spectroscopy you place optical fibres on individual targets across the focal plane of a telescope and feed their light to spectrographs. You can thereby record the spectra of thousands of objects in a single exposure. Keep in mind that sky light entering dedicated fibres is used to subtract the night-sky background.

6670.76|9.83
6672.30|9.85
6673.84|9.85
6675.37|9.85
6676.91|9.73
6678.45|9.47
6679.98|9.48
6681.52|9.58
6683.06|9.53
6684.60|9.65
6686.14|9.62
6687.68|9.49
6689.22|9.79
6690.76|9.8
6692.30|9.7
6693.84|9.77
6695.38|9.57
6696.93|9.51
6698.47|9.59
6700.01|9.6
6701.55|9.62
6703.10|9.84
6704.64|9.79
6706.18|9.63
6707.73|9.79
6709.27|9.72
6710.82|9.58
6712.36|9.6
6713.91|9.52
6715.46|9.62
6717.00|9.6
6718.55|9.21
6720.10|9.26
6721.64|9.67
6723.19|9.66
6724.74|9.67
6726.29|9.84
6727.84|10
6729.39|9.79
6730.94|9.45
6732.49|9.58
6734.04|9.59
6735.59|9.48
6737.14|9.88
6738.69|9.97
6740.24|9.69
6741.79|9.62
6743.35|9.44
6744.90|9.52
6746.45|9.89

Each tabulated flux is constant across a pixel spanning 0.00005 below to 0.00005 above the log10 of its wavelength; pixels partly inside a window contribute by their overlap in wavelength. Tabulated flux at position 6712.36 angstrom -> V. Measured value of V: 9.6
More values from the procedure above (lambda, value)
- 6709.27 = 9.72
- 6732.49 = 9.58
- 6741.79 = 9.62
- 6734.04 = 9.59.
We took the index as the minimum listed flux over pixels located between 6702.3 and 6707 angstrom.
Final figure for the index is 9.63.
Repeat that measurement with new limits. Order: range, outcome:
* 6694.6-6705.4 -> 9.51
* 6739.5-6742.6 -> 9.62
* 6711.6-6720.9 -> 9.21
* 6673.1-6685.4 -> 9.47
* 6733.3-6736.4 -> 9.48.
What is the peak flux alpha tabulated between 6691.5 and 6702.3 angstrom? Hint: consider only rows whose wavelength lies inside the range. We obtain 9.77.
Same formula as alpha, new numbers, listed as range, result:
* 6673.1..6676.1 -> 9.85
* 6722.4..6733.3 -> 10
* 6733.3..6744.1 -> 9.97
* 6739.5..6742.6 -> 9.69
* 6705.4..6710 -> 9.79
